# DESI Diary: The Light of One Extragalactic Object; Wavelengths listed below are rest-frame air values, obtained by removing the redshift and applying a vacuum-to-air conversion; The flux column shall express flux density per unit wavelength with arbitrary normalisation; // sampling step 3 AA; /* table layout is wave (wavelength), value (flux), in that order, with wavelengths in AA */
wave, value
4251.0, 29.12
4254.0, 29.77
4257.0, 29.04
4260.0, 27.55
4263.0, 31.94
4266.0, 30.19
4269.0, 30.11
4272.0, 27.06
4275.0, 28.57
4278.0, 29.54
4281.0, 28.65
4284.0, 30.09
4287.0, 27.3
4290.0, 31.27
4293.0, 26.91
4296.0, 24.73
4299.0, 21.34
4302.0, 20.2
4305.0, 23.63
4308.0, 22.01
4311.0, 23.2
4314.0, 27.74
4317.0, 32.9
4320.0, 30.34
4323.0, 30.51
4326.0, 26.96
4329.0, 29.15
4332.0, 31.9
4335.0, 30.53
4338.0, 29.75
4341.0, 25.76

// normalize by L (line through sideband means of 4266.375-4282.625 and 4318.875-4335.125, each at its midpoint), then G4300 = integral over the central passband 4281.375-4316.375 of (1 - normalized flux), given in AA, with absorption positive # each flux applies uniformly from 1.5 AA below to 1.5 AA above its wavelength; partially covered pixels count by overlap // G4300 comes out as 4.4 AA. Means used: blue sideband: 28.9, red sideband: 29.8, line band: 25.6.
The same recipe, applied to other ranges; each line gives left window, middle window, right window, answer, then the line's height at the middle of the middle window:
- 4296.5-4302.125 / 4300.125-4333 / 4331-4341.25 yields -1.87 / 25.5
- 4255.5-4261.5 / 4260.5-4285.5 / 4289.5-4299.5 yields -1.88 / 27.4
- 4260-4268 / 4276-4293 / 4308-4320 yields 0.03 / 29.2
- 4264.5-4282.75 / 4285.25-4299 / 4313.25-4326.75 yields 1.16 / 29.4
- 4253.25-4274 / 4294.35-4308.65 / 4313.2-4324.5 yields 3.66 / 30.2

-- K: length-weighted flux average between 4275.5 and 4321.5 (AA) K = 26.7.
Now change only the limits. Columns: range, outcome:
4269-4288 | 28.7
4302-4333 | 27.4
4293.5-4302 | 23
